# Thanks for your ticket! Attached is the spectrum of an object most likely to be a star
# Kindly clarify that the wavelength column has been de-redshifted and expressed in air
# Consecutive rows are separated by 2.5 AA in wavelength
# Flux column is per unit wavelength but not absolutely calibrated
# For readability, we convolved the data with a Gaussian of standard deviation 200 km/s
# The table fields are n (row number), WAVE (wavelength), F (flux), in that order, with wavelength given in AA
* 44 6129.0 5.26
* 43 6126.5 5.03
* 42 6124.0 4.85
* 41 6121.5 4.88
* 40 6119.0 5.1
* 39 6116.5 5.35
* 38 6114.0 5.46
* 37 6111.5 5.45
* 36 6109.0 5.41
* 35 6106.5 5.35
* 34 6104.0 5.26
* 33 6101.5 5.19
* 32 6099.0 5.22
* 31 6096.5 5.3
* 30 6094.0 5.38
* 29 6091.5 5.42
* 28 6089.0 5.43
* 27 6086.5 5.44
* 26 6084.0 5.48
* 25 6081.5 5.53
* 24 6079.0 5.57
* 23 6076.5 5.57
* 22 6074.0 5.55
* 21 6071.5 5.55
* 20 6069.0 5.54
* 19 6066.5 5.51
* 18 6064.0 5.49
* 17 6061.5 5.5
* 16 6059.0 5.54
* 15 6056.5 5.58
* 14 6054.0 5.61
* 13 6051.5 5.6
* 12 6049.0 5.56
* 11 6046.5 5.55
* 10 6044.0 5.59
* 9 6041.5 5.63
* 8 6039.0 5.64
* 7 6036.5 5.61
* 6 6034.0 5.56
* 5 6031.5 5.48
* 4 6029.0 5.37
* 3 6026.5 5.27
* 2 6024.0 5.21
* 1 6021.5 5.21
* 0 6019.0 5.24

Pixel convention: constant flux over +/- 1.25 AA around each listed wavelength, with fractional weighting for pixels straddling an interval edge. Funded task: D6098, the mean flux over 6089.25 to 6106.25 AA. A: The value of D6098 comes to 5.31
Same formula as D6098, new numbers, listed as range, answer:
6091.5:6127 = 5.24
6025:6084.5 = 5.54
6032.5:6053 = 5.59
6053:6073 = 5.54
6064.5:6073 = 5.53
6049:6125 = 5.41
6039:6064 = 5.57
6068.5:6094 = 5.5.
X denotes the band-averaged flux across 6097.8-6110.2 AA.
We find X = 5.29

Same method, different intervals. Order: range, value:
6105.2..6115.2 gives 5.42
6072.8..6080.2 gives 5.56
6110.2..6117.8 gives 5.42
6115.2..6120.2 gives 5.23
